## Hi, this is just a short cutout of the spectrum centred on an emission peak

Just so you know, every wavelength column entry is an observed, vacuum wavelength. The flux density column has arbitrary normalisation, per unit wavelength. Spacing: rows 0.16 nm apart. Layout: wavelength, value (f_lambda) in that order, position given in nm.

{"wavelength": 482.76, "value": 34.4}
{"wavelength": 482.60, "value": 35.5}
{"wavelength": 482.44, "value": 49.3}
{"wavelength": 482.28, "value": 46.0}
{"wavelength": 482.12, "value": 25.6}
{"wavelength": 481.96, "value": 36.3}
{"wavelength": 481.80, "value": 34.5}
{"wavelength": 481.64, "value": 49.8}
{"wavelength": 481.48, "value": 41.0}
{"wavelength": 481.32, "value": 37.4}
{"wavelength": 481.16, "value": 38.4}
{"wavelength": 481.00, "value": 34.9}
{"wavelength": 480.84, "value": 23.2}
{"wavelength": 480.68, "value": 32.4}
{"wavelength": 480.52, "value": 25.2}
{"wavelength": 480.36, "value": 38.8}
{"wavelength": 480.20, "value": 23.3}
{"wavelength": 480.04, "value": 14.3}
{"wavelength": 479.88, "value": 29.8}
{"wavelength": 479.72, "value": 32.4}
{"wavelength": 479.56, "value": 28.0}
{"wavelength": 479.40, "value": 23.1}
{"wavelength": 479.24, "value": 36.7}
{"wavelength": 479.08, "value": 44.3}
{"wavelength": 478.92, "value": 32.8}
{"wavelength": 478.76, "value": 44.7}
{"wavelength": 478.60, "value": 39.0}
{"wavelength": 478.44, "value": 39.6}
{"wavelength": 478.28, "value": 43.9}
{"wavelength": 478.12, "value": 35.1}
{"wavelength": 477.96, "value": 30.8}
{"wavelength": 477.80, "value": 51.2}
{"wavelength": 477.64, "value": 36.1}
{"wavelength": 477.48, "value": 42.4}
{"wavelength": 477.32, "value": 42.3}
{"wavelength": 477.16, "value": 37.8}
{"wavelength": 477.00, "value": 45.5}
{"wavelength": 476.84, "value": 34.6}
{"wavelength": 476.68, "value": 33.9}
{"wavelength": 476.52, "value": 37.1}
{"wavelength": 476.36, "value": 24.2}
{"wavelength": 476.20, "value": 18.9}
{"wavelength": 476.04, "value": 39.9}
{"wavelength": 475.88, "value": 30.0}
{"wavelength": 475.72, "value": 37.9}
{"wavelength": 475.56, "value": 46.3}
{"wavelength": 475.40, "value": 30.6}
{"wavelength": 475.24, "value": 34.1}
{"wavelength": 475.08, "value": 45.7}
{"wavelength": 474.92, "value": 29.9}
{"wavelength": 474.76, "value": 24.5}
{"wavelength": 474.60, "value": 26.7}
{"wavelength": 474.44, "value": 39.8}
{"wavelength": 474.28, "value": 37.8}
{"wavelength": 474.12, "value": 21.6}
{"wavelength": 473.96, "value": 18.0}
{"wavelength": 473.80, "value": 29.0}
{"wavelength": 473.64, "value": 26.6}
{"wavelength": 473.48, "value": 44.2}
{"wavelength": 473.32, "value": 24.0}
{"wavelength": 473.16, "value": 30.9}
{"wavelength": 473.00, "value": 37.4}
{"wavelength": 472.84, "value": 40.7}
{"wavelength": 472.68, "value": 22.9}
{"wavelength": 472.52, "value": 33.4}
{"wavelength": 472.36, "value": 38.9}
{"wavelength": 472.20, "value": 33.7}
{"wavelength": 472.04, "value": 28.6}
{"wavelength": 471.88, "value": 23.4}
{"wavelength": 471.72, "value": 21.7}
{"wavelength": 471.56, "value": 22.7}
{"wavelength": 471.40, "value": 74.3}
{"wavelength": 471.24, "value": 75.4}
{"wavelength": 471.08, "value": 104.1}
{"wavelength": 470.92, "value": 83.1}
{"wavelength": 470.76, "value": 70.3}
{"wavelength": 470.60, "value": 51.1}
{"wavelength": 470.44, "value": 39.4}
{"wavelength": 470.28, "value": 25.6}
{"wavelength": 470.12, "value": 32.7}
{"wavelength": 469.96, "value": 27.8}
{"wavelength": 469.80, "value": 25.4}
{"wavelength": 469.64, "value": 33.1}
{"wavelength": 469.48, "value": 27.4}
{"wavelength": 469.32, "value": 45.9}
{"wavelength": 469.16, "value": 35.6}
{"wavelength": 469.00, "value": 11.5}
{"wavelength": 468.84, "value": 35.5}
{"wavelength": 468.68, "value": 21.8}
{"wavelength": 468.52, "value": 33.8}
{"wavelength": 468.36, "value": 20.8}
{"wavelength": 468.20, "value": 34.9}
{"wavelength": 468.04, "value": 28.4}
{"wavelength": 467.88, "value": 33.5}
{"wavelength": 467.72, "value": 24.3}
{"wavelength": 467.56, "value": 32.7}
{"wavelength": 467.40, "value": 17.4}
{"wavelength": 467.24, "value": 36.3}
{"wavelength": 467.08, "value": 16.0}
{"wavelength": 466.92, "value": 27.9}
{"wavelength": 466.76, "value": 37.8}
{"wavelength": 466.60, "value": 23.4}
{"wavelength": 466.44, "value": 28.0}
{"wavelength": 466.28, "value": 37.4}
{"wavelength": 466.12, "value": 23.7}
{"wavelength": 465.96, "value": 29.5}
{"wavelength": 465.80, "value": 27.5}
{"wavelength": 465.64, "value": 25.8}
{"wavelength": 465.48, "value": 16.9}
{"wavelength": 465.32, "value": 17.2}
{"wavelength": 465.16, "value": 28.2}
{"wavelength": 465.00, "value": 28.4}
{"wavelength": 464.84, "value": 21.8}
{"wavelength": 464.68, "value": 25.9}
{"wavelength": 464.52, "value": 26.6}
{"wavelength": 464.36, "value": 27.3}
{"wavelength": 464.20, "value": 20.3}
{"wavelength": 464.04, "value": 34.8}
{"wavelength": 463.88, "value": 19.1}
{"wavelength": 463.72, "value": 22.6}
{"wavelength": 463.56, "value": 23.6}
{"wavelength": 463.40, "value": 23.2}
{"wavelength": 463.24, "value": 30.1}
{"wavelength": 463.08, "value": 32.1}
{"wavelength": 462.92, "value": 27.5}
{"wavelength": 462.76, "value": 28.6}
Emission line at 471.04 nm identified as [O II] 3727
